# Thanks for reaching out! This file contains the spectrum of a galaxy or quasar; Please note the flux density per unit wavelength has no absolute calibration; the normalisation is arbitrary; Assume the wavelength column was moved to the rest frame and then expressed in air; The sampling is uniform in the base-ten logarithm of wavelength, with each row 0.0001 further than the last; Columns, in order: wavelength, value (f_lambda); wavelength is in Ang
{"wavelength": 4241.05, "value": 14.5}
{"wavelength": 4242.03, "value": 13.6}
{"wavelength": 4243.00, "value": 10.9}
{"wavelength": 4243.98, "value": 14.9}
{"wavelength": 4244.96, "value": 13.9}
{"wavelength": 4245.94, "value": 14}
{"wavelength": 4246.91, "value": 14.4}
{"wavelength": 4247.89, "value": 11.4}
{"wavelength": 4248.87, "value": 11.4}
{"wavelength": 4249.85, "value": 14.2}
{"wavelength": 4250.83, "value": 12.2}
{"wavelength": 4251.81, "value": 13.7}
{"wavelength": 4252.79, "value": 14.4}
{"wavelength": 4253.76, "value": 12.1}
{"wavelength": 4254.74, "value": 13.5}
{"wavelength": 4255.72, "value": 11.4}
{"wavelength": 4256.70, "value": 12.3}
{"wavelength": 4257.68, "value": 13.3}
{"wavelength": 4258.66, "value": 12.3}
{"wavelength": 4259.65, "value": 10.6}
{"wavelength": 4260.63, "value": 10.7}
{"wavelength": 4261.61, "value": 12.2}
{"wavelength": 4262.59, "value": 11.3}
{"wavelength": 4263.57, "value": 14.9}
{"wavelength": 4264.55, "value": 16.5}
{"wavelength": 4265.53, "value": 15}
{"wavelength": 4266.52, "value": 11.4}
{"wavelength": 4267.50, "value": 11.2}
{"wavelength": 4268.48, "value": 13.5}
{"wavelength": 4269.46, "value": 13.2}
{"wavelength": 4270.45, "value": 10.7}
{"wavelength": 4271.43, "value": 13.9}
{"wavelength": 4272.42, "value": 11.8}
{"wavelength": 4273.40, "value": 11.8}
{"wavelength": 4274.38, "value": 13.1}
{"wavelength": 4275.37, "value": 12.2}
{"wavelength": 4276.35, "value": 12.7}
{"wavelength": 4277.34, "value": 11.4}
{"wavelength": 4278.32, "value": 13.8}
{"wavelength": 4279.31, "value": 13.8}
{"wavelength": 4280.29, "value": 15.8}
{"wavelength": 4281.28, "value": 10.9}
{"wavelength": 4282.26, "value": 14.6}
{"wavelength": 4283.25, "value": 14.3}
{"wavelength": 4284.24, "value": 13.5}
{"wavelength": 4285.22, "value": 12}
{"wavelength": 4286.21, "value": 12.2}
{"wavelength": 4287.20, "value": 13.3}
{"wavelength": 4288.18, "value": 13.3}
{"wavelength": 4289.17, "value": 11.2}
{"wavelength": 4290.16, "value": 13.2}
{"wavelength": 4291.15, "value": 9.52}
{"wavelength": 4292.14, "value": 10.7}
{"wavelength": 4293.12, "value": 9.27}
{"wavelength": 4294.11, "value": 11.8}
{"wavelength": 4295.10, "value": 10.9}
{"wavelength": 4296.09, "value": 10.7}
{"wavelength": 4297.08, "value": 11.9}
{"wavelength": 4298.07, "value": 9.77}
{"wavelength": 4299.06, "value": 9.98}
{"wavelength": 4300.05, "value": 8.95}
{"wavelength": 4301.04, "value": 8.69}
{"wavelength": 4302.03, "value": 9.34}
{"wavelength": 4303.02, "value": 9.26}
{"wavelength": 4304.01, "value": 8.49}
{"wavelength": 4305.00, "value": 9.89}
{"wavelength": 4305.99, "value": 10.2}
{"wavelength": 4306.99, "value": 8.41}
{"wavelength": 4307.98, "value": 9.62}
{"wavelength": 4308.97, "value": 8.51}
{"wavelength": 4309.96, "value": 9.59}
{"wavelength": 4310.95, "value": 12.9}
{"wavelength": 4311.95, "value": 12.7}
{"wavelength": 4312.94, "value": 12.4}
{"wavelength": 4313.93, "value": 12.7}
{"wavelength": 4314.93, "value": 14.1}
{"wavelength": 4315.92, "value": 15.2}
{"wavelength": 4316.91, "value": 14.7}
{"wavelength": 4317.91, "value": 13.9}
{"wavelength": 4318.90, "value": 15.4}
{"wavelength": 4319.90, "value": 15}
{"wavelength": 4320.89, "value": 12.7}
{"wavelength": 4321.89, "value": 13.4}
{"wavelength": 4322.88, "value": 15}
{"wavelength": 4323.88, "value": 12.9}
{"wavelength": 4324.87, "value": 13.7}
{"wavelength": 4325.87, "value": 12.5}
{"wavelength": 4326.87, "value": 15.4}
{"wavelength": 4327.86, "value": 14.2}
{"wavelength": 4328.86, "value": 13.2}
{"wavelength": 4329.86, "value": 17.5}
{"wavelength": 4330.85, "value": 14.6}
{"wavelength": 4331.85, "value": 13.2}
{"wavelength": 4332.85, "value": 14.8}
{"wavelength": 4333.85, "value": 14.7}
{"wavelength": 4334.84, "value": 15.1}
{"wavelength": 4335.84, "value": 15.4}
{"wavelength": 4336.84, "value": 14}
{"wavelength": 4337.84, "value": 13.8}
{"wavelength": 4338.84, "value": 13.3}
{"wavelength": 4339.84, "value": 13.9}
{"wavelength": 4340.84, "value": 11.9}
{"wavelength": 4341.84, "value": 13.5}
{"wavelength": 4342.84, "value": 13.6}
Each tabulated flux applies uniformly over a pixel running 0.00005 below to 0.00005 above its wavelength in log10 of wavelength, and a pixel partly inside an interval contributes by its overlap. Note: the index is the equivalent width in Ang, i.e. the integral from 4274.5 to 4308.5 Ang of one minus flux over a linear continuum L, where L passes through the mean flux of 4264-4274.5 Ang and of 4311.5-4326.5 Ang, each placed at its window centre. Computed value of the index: 4.93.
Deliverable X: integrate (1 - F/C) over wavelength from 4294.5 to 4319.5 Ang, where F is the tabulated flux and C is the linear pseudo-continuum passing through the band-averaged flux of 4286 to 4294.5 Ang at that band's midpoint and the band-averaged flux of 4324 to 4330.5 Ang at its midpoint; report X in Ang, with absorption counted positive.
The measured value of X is 3.4 Ang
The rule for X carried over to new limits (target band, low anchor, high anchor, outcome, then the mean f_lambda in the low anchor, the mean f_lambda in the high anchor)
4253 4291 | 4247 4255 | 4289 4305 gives -3.6 Ang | 12.9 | 10.2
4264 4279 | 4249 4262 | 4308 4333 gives -0.1 Ang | 12.5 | 13.5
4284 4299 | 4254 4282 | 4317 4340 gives 2.1 Ang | 12.7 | 14.3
